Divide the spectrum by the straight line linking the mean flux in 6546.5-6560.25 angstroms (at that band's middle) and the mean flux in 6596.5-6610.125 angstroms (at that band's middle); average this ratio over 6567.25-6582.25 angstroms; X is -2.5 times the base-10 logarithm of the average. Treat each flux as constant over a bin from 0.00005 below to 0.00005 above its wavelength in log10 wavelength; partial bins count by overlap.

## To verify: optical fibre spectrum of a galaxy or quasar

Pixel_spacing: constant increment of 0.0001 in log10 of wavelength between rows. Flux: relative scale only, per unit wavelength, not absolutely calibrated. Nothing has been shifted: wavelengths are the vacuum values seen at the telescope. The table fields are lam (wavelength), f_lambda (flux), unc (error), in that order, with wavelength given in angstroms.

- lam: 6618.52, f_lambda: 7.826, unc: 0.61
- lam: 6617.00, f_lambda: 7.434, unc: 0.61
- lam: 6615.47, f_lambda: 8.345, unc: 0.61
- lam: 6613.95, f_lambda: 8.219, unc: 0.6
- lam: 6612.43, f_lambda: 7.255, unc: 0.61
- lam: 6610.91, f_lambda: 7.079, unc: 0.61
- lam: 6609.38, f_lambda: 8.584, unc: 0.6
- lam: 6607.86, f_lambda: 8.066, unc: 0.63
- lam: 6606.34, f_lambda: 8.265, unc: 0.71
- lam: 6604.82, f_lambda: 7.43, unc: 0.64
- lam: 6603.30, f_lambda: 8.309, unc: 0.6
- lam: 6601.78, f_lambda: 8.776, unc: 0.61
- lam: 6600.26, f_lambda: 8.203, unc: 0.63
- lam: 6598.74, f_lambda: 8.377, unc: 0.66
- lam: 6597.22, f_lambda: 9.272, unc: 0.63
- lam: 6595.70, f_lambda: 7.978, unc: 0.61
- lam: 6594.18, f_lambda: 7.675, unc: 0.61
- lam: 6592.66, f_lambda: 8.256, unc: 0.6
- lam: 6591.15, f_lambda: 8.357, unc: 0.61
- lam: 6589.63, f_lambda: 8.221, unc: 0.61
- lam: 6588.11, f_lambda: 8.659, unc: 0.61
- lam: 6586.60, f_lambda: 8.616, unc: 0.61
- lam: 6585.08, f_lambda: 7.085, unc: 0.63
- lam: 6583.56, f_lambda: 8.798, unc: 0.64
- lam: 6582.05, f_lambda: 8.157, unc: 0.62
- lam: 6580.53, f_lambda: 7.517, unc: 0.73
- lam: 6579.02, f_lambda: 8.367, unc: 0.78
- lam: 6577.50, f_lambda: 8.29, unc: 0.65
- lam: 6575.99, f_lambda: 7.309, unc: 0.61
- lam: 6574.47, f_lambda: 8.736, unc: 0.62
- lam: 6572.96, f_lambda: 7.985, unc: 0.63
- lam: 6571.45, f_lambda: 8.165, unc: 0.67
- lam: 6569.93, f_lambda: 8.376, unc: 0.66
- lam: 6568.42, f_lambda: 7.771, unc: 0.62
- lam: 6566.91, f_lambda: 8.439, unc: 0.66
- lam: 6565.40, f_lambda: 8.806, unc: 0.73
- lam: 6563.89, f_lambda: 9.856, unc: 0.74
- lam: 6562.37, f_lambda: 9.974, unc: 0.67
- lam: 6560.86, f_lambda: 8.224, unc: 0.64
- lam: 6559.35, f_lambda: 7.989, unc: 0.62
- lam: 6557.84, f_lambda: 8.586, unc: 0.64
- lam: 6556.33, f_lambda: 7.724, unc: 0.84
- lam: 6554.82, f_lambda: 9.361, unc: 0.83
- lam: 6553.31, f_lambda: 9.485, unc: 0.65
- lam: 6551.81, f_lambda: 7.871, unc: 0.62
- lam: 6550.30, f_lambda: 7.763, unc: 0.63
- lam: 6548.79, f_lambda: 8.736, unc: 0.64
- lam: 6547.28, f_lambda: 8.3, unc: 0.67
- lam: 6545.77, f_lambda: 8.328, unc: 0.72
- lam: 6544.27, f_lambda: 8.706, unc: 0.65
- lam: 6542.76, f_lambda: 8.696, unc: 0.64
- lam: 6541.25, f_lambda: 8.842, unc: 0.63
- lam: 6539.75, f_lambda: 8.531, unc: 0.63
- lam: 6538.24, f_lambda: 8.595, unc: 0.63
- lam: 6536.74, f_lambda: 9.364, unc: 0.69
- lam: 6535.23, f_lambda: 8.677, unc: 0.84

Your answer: 0.04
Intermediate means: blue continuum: 8.42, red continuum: 8.36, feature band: 8.07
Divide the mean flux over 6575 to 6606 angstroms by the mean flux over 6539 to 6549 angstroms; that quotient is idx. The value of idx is 0.95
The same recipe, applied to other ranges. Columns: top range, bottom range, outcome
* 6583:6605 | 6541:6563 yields 0.97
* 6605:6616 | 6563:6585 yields 0.96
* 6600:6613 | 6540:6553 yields 0.95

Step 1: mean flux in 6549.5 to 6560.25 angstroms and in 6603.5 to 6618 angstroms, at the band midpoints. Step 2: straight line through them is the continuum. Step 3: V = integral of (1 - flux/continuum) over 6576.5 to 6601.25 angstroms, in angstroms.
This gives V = -0.5 angstroms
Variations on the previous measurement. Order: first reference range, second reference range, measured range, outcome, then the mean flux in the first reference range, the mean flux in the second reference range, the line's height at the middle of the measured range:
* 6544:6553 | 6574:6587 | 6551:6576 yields -1.03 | 8.33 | 8.06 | 8.2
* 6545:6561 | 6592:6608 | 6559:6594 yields -0.05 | 8.41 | 8.24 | 8.32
